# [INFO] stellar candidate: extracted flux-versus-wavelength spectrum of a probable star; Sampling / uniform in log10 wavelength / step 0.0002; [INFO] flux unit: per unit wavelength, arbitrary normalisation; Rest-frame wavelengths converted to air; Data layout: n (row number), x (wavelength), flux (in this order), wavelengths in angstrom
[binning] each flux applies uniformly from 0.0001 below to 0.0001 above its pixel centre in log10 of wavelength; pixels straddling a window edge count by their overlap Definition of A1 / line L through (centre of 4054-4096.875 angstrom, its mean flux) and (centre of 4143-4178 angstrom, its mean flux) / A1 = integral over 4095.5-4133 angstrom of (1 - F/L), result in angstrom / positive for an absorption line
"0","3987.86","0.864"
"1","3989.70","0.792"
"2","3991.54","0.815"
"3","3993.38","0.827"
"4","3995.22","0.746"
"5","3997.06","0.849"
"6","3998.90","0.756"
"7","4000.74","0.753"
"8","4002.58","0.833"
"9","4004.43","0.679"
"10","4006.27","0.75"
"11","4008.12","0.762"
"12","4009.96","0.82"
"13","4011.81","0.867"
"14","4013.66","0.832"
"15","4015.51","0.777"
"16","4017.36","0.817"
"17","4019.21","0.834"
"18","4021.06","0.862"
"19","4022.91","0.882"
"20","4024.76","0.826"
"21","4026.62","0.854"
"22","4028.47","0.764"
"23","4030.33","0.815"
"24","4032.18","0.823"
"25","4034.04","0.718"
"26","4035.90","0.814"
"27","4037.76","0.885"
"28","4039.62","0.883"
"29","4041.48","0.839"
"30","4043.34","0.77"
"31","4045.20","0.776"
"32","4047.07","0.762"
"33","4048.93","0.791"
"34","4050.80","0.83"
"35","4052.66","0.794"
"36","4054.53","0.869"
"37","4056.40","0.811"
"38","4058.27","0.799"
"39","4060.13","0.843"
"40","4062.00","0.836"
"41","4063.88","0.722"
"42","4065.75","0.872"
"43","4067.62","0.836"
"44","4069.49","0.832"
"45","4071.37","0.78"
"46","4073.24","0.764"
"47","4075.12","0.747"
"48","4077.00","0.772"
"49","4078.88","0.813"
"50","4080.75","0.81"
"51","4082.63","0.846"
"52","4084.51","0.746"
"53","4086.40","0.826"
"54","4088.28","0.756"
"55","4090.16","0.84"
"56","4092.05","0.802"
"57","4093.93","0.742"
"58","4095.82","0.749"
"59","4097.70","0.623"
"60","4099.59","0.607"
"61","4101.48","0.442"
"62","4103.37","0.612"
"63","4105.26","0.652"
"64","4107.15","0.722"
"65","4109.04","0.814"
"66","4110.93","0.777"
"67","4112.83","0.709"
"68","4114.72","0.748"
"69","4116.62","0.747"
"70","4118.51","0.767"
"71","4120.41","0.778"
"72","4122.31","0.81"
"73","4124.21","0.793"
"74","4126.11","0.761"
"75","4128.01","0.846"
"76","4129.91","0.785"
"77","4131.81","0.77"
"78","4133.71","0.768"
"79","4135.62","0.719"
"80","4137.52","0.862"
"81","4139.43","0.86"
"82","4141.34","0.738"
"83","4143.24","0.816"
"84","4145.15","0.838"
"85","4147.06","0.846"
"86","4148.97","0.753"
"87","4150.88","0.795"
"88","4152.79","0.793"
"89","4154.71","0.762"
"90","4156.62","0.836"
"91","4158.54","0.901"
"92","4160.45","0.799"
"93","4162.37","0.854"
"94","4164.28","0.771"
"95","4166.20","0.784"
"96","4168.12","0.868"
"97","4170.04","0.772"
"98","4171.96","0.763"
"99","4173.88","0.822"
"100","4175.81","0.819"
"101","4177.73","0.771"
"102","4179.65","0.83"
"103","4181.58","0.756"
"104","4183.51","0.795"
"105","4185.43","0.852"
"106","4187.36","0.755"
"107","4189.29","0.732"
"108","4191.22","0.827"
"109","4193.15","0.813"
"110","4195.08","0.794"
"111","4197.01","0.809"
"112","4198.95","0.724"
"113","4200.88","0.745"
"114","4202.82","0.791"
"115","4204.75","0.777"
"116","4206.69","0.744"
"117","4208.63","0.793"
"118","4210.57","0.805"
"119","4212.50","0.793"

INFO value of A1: 3.7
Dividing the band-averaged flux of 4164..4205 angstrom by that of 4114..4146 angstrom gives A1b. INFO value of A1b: 1.0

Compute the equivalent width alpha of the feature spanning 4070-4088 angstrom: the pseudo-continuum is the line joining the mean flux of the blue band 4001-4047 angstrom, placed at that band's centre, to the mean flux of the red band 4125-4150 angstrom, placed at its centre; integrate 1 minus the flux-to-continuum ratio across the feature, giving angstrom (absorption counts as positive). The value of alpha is 0.3 angstrom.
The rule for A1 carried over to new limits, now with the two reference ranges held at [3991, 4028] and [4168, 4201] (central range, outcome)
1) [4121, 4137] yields 0.2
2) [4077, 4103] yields 2.0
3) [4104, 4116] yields 1.0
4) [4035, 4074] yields -0.6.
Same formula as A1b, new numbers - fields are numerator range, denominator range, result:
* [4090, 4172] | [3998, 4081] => 0.95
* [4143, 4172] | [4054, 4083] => 1.00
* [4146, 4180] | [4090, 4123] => 1.13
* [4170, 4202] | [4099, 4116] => 1.16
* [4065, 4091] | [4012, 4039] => 0.97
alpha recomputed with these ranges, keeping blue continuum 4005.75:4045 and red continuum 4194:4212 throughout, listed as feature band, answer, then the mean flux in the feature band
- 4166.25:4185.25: -0.4 angstrom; 0.801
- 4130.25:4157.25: -0.2 angstrom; 0.796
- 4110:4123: 0.6 angstrom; 0.761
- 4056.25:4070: -0.2 angstrom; 0.819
